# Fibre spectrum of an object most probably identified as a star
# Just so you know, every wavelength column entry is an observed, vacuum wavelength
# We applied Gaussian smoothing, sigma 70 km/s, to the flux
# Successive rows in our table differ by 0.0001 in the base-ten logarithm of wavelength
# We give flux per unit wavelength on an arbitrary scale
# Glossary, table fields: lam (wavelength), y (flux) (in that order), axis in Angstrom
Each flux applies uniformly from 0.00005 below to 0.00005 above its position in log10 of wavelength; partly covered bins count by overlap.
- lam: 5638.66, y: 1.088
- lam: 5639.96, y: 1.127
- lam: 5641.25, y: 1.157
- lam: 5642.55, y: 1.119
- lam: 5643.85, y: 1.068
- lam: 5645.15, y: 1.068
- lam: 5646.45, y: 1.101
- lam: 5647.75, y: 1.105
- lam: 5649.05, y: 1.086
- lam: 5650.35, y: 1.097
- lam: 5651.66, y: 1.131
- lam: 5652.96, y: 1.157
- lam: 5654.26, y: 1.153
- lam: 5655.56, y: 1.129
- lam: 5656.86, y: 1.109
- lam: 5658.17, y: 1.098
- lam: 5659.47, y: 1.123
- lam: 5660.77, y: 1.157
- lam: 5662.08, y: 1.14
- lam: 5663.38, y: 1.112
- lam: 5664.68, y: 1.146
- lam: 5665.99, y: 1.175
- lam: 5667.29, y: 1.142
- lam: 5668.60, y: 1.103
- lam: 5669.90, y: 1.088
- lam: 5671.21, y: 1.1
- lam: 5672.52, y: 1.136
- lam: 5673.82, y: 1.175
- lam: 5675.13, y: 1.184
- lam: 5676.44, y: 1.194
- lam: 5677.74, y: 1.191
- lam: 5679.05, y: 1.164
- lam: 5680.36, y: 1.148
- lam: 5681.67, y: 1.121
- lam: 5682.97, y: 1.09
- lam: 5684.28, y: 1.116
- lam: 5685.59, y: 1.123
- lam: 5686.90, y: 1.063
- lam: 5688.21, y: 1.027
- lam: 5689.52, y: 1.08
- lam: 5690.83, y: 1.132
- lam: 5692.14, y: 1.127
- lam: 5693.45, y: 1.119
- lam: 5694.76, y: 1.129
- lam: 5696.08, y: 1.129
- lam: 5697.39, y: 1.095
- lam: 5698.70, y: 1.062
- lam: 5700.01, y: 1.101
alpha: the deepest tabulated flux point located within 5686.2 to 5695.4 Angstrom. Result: 1.027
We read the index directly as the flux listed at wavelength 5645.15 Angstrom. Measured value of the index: 1.068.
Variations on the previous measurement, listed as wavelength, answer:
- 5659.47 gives 1.123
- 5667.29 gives 1.142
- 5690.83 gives 1.132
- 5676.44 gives 1.194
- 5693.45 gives 1.119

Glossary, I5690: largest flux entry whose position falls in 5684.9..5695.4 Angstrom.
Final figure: 1.132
